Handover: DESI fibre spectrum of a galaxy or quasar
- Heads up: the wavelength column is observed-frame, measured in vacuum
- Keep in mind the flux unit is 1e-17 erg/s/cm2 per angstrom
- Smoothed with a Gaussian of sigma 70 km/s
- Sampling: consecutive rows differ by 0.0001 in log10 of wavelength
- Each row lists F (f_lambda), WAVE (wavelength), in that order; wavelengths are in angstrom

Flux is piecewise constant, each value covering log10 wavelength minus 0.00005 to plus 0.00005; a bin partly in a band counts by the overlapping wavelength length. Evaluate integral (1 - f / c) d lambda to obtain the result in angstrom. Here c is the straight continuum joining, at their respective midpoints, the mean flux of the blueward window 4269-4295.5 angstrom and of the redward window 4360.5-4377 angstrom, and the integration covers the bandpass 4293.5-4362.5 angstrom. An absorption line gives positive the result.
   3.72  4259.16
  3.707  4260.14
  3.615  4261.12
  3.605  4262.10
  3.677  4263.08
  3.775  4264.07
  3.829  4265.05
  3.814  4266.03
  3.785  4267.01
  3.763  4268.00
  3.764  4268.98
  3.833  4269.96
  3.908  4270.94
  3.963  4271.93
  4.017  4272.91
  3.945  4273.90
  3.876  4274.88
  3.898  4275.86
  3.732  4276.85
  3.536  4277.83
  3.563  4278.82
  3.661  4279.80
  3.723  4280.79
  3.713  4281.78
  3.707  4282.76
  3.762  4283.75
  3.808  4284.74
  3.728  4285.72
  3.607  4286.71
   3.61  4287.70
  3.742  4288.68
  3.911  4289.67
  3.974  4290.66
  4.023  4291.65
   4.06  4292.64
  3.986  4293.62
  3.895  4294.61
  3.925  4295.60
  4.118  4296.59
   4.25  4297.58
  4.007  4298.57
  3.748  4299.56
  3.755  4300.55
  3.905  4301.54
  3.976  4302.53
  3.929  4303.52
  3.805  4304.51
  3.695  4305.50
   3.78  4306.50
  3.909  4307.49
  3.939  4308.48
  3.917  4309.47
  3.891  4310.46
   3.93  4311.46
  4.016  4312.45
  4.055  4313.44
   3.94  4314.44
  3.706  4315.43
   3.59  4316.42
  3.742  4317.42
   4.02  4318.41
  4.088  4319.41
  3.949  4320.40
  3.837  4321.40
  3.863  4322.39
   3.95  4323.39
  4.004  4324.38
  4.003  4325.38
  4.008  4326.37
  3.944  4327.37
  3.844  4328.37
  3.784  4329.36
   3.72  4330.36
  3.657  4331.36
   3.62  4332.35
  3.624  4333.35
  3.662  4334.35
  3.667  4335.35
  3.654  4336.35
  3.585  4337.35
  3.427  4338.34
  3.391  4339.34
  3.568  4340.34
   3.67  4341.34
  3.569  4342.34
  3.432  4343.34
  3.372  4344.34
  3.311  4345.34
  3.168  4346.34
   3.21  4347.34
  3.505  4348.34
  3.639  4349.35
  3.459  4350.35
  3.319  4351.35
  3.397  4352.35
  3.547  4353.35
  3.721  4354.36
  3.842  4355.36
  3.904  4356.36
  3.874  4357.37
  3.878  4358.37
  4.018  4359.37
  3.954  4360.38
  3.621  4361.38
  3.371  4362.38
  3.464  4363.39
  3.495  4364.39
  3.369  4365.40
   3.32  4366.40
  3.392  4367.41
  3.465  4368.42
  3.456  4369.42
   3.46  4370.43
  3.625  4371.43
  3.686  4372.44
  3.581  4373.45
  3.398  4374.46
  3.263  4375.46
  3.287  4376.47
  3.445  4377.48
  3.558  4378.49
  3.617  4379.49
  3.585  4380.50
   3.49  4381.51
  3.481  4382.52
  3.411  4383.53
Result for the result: -2.4 angstrom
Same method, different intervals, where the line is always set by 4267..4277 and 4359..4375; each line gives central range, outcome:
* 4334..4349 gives 0.61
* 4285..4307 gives -0.57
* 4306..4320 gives -0.64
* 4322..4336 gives -0.53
